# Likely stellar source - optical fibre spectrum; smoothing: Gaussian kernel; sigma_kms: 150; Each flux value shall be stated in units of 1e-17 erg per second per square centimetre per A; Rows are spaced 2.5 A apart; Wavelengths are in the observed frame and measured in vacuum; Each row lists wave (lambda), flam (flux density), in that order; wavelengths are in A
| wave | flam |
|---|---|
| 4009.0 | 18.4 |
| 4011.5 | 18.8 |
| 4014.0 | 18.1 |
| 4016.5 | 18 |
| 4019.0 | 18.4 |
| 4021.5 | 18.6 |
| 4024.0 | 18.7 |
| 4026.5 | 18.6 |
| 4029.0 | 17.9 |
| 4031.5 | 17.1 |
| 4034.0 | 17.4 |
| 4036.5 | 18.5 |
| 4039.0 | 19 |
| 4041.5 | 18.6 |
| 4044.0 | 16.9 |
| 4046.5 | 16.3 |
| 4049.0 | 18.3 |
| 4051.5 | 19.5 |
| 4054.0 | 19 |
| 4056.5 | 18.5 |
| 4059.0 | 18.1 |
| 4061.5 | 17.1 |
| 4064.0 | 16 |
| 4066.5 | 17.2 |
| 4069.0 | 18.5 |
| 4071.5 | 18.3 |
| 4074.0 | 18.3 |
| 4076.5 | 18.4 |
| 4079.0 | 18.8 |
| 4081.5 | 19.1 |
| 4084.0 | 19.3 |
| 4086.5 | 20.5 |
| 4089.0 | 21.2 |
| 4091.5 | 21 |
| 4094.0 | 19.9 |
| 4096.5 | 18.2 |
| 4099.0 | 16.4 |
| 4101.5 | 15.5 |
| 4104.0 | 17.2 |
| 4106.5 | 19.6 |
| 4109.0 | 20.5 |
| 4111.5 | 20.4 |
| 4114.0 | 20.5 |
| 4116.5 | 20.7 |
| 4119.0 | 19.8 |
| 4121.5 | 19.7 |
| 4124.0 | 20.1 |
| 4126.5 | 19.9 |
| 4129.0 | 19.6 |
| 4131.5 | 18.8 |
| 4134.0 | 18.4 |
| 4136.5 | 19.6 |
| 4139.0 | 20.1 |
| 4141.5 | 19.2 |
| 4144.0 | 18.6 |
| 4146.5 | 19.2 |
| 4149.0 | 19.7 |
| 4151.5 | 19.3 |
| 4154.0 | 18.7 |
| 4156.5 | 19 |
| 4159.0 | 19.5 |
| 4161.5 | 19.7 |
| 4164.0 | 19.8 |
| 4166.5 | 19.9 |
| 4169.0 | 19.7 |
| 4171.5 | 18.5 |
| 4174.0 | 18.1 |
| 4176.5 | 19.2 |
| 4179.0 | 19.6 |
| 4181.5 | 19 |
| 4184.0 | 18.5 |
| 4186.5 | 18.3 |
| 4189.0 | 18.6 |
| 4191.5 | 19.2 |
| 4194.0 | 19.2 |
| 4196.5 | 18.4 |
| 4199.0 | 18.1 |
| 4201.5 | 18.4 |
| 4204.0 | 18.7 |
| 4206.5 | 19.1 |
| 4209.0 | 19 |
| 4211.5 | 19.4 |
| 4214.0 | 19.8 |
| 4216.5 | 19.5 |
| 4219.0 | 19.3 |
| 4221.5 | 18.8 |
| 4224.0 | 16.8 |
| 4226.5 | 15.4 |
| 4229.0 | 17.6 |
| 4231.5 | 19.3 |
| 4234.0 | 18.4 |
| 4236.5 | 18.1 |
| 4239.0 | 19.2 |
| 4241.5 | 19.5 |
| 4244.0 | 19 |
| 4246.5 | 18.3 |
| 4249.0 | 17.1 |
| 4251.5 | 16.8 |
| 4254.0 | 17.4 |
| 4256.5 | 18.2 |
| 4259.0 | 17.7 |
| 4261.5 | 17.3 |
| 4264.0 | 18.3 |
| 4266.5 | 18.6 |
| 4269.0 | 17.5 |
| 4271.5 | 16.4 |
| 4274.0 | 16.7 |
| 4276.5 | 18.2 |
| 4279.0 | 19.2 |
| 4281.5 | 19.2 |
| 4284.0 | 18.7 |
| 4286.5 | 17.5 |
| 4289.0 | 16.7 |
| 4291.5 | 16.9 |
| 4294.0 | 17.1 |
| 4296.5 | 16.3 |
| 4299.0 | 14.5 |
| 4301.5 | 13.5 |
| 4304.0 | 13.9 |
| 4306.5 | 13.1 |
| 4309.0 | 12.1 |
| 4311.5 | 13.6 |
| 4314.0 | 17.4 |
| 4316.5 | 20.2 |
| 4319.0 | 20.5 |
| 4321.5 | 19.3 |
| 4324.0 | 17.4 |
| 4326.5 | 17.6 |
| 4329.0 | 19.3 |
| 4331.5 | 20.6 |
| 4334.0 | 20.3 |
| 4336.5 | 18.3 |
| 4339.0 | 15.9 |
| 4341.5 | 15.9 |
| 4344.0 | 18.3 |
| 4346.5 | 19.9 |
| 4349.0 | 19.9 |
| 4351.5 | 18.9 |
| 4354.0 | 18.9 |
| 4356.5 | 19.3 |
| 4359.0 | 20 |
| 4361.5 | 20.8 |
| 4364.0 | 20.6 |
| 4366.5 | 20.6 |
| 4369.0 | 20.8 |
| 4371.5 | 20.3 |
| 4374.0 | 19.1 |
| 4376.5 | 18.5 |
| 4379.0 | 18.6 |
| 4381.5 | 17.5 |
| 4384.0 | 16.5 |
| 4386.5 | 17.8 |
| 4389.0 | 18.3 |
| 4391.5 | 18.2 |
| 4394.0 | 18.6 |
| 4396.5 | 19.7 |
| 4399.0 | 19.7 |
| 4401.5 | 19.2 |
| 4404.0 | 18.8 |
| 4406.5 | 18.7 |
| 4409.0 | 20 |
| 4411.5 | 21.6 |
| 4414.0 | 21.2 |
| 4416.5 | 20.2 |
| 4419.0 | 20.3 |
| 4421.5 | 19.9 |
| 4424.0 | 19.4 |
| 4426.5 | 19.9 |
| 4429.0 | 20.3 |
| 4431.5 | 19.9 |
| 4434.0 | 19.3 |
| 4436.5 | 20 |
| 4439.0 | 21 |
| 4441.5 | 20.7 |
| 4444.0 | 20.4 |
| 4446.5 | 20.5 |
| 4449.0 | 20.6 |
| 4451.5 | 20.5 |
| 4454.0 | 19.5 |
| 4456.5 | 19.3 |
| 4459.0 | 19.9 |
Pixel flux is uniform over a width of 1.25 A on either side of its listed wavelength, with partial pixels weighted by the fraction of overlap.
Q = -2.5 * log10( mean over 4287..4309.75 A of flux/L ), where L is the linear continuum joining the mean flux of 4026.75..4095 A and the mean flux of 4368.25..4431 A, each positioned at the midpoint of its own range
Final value 0.26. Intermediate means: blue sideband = 18.5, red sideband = 19.3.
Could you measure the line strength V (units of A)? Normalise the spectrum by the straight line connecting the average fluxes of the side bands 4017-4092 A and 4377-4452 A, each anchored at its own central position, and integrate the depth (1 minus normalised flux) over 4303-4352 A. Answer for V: 4.2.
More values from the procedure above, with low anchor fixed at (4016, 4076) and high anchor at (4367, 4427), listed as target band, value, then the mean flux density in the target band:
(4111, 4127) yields -1.6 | 20.2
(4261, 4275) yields 1.0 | 17.5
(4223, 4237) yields 0.8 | 17.6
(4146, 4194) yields -1.7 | 19.1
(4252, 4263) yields 0.7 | 17.6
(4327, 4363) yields 0.2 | 19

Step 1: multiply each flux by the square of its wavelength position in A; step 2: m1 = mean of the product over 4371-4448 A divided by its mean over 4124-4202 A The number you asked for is 1.14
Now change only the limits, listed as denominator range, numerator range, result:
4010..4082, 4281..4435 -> 1.18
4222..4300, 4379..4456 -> 1.19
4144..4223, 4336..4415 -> 1.10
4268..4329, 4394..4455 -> 1.26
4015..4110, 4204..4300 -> 1.07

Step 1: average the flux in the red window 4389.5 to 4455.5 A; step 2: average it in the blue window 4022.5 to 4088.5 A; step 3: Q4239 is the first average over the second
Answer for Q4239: 1.09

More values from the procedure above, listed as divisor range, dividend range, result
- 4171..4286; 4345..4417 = 1.05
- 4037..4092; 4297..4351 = 0.93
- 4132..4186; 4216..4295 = 0.94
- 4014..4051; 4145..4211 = 1.05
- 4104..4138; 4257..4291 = 0.90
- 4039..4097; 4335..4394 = 1.01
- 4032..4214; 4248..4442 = 0.97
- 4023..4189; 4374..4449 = 1.03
